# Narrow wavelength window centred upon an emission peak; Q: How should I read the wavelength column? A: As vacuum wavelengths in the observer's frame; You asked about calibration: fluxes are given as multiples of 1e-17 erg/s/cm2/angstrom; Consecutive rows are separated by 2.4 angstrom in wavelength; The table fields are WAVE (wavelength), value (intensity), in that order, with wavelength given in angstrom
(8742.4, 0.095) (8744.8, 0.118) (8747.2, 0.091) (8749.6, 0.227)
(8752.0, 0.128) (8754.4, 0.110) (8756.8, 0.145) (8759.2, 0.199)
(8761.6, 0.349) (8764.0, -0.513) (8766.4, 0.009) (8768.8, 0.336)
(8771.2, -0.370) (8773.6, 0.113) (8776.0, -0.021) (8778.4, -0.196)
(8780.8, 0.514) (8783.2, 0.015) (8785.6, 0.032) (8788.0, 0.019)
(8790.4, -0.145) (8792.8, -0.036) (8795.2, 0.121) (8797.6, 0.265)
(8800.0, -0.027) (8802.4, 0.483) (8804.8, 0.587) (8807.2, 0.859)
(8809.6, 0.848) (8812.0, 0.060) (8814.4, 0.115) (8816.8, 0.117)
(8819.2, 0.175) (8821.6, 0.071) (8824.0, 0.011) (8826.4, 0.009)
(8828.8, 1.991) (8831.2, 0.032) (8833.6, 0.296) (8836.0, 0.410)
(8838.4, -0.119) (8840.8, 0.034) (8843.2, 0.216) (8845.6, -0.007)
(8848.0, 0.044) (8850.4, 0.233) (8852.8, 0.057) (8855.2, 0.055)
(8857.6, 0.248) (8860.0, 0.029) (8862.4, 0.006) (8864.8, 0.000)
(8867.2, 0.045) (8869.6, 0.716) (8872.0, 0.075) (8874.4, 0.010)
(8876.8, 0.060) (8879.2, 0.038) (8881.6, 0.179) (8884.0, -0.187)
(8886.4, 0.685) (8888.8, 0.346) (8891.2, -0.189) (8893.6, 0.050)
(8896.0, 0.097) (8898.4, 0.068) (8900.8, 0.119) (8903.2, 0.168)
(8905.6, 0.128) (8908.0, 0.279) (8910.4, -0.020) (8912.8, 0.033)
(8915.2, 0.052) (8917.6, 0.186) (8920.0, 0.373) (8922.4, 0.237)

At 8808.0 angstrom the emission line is H-beta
